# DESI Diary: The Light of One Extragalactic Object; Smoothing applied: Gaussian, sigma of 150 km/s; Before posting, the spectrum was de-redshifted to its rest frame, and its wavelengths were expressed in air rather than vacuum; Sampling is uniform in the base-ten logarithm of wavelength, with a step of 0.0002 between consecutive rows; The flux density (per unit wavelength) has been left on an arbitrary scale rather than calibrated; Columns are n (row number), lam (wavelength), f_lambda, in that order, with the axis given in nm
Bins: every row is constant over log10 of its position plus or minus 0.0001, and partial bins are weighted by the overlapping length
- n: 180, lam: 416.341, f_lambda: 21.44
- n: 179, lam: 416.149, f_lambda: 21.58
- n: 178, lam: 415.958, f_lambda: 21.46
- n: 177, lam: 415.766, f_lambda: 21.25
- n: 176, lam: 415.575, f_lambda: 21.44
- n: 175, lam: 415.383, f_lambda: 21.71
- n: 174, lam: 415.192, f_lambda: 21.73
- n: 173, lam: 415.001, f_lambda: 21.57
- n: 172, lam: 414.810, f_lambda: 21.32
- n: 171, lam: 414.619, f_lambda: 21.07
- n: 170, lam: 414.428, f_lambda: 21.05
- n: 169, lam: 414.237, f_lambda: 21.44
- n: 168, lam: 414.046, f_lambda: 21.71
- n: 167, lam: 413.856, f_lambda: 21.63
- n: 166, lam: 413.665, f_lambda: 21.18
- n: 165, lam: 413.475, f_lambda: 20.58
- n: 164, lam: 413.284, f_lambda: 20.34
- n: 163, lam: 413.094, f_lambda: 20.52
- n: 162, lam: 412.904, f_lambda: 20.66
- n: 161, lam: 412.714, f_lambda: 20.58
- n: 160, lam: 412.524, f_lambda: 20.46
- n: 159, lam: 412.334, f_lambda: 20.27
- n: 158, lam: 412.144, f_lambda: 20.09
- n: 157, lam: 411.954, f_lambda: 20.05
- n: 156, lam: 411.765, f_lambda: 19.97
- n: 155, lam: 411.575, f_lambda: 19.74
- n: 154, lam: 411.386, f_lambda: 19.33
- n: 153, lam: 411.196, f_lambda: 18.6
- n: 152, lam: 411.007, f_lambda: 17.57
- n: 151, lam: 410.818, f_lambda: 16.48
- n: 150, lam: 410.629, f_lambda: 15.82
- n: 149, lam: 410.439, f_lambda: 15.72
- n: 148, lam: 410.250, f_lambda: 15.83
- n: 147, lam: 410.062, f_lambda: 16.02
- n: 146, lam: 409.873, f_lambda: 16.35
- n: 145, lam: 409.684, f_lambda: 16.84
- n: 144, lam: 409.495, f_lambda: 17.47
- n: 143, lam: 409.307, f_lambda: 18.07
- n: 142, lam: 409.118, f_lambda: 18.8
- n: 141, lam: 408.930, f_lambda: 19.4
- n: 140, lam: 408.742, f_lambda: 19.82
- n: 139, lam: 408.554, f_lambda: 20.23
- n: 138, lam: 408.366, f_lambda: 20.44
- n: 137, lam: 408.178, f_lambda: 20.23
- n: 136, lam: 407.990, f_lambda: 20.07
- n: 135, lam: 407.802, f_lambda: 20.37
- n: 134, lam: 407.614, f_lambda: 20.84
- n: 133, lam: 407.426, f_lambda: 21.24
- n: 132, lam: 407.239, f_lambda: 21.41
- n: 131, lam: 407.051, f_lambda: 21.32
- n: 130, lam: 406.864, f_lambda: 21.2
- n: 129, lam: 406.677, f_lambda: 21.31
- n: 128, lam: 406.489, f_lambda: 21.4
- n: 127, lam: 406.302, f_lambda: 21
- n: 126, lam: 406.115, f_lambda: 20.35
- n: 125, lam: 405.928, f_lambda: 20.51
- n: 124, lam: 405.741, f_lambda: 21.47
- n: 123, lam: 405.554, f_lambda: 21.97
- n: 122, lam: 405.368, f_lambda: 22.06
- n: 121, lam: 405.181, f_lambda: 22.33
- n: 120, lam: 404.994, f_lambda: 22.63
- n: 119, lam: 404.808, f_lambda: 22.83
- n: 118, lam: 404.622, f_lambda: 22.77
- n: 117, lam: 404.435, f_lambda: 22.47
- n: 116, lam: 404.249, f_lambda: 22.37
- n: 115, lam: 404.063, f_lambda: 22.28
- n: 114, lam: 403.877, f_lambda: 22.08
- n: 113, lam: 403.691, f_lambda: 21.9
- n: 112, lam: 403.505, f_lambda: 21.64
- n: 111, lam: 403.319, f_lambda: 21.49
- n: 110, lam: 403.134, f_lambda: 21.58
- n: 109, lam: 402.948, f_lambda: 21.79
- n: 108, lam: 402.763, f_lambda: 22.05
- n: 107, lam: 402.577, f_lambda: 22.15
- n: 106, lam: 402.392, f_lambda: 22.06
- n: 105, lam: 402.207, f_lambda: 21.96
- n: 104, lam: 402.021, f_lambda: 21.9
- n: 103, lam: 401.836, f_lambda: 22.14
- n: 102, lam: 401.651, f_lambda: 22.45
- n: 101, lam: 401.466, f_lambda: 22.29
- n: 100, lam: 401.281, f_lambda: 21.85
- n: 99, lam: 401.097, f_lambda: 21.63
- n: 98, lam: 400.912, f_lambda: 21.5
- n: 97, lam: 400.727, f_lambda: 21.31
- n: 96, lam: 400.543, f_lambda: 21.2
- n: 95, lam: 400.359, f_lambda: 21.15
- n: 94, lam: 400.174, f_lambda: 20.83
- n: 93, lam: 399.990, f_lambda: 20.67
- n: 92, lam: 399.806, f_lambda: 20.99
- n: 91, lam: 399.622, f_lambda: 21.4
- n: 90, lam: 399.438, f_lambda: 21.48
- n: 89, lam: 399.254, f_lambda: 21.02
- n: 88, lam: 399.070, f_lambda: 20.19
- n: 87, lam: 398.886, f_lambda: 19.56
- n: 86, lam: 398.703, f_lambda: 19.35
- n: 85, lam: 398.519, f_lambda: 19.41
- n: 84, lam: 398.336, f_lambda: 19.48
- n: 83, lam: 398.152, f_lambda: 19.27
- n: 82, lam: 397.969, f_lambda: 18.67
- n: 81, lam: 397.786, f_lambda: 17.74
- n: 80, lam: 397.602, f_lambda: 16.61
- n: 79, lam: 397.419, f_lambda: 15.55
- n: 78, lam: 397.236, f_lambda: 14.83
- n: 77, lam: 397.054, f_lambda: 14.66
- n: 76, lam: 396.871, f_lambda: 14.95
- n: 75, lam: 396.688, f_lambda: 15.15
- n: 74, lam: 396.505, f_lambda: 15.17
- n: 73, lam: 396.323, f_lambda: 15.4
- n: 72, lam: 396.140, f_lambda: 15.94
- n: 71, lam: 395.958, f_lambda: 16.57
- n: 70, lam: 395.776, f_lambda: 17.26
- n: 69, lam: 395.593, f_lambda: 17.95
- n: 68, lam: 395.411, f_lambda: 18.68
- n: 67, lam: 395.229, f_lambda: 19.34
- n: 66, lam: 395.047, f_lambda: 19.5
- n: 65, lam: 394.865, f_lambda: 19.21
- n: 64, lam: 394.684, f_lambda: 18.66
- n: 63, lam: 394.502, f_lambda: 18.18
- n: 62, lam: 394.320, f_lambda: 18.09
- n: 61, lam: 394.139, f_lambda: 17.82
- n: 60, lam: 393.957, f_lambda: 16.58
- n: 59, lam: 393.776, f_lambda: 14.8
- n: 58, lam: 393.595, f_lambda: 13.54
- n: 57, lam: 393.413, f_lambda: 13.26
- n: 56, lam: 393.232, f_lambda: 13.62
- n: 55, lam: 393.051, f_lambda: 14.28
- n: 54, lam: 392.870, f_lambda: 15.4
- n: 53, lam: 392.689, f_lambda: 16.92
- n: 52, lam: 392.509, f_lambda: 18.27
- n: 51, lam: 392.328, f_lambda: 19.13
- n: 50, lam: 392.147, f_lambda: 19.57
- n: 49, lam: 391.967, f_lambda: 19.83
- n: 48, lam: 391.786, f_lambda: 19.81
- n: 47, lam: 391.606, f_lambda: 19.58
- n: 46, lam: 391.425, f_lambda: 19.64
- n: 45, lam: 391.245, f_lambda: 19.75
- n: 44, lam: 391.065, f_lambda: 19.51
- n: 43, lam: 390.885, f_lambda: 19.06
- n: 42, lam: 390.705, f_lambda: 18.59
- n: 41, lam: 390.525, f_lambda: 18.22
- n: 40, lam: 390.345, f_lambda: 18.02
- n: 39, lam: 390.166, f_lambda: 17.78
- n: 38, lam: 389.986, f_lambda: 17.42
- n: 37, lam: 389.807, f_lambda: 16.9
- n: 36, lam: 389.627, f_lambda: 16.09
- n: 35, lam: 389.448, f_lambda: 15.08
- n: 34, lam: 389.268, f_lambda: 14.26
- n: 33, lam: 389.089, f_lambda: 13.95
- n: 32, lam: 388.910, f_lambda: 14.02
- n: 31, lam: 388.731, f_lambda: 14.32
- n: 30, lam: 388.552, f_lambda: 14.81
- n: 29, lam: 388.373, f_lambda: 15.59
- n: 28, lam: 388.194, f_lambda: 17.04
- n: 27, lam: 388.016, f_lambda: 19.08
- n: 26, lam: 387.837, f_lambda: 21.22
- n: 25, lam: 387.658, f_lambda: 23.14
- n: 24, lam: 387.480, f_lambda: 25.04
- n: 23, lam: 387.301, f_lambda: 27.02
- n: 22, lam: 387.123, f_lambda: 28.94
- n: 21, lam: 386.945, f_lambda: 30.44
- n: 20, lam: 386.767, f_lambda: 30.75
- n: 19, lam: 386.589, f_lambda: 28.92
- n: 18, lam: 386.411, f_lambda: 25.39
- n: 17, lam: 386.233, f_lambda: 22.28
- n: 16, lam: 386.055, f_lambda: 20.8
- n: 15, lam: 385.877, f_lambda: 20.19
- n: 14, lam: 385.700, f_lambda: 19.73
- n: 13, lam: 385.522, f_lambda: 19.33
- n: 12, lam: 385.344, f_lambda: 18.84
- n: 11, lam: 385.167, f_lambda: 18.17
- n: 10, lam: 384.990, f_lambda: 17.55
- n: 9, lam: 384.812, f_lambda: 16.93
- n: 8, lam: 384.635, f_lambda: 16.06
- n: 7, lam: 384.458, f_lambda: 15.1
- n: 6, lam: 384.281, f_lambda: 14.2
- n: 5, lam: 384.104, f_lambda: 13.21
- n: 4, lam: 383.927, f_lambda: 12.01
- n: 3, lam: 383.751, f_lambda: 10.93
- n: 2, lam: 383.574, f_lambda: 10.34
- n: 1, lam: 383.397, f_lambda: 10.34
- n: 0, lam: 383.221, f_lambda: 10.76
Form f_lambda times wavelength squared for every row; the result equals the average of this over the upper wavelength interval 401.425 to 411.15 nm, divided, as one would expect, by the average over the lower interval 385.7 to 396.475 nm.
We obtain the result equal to 1.18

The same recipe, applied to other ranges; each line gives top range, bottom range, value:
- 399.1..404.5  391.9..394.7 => 1.36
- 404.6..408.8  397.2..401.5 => 1.10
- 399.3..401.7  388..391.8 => 1.32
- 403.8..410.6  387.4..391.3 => 1.26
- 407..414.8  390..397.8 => 1.23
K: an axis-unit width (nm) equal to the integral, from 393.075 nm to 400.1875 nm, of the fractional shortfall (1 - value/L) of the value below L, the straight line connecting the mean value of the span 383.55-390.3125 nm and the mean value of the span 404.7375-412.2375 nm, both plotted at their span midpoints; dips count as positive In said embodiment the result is 0.57 nm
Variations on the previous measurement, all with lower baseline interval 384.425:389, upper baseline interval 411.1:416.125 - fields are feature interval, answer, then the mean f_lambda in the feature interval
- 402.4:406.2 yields -0.21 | 21.9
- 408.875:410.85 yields 0.36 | 16.9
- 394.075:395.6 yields 0.16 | 18.7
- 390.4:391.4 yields 0.09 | 19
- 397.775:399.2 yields 0.10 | 19.3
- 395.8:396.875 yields 0.27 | 15.7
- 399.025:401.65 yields -0.06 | 21.3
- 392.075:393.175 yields 0.20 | 17.1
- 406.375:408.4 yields -0.01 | 20.9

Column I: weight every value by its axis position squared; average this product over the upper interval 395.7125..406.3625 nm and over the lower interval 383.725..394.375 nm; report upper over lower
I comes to 1.2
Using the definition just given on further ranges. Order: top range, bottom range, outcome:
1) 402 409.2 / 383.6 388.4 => 1.16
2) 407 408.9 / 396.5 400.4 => 1.16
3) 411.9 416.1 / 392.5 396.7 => 1.39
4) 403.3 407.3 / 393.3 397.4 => 1.38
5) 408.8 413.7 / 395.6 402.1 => 1.04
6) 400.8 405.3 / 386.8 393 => 1.24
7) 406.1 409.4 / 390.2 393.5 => 1.23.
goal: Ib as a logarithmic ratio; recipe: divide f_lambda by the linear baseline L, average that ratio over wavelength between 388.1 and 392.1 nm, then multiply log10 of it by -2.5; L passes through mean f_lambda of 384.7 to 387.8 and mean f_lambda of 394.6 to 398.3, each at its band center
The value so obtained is 0.20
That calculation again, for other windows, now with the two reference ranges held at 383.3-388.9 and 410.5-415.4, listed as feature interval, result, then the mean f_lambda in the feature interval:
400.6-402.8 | -0.11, 21.9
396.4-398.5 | 0.18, 16.6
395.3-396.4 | 0.15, 17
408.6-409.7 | 0.08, 18.6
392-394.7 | 0.18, 16.6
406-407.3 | -0.06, 21.1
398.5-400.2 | -0.05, 20.5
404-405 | -0.14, 22.6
